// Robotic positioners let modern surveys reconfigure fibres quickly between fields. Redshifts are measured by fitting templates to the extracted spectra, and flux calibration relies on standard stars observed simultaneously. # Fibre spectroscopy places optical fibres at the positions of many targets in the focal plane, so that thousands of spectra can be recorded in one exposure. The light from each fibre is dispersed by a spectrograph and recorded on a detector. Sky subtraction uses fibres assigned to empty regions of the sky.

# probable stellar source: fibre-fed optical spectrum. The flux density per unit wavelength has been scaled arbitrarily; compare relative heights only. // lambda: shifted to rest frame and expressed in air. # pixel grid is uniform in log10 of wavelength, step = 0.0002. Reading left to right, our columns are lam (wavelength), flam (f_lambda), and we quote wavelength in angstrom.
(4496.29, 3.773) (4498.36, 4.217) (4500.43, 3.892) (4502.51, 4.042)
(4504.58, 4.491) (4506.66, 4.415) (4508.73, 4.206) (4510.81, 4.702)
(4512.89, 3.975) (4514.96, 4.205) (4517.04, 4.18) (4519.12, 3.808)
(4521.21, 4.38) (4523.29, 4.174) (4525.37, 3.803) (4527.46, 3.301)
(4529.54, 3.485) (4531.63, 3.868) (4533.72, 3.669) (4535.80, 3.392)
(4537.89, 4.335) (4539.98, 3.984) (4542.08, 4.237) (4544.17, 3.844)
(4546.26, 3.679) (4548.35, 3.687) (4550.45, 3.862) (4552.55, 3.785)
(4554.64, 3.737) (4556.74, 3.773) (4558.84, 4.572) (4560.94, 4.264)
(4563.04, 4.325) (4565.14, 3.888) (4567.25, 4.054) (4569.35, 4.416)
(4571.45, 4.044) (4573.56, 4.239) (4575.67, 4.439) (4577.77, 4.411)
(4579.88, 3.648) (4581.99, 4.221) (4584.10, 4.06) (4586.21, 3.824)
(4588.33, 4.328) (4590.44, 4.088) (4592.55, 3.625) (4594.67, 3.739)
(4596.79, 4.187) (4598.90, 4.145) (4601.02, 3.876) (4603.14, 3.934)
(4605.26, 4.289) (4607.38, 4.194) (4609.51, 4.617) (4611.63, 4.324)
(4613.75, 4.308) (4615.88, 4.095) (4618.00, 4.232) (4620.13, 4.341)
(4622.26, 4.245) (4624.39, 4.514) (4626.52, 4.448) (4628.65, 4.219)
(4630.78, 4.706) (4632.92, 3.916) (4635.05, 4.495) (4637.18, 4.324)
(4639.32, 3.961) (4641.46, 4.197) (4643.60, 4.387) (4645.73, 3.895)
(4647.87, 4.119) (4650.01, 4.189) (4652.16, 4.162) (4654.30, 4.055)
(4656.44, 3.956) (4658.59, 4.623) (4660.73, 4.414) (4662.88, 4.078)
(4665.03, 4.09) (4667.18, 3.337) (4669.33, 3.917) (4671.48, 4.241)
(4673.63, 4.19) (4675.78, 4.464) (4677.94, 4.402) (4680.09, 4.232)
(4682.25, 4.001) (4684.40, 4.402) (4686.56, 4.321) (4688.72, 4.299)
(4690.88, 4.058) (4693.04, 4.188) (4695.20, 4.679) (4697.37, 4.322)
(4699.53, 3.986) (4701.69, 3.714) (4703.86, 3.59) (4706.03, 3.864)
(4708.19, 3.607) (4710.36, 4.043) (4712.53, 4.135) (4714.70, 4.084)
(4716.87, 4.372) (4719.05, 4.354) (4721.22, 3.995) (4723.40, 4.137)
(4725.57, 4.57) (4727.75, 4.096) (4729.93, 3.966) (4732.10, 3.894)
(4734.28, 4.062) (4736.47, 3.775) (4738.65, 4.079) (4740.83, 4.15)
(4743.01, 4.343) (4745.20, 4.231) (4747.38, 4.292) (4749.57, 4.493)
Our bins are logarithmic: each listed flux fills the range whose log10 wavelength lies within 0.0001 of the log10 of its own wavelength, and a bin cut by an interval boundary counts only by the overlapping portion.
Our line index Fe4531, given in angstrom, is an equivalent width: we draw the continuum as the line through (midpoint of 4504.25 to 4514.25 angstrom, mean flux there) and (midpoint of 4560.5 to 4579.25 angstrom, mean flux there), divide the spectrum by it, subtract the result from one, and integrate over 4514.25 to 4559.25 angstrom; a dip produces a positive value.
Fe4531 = 4.2 angstrom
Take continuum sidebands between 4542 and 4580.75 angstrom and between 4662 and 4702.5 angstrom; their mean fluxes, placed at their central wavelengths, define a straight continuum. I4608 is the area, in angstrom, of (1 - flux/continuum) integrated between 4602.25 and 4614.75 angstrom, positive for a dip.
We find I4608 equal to -0.6 angstrom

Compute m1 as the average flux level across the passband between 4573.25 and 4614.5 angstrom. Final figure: 4.12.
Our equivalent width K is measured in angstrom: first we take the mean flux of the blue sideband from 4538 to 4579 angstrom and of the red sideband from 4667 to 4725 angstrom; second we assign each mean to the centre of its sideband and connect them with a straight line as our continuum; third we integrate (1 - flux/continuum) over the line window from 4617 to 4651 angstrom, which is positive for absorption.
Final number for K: -1.3 angstrom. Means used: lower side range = 4.07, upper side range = 4.12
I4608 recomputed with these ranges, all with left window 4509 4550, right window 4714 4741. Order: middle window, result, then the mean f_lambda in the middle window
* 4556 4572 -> -0.9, 4.18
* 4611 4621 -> -0.6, 4.26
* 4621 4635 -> -1.1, 4.35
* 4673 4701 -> -1.3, 4.27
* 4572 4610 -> -1.0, 4.09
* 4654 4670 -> 0.0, 4.06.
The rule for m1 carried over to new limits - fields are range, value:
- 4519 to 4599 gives 3.98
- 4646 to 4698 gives 4.19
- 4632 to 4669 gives 4.13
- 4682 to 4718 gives 4.1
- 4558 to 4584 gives 4.2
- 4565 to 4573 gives 4.13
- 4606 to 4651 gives 4.27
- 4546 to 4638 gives 4.14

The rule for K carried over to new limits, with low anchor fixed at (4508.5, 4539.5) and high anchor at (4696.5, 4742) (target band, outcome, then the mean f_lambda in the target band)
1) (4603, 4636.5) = -2.7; 4.32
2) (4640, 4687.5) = -1.8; 4.17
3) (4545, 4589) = -0.9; 4.06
